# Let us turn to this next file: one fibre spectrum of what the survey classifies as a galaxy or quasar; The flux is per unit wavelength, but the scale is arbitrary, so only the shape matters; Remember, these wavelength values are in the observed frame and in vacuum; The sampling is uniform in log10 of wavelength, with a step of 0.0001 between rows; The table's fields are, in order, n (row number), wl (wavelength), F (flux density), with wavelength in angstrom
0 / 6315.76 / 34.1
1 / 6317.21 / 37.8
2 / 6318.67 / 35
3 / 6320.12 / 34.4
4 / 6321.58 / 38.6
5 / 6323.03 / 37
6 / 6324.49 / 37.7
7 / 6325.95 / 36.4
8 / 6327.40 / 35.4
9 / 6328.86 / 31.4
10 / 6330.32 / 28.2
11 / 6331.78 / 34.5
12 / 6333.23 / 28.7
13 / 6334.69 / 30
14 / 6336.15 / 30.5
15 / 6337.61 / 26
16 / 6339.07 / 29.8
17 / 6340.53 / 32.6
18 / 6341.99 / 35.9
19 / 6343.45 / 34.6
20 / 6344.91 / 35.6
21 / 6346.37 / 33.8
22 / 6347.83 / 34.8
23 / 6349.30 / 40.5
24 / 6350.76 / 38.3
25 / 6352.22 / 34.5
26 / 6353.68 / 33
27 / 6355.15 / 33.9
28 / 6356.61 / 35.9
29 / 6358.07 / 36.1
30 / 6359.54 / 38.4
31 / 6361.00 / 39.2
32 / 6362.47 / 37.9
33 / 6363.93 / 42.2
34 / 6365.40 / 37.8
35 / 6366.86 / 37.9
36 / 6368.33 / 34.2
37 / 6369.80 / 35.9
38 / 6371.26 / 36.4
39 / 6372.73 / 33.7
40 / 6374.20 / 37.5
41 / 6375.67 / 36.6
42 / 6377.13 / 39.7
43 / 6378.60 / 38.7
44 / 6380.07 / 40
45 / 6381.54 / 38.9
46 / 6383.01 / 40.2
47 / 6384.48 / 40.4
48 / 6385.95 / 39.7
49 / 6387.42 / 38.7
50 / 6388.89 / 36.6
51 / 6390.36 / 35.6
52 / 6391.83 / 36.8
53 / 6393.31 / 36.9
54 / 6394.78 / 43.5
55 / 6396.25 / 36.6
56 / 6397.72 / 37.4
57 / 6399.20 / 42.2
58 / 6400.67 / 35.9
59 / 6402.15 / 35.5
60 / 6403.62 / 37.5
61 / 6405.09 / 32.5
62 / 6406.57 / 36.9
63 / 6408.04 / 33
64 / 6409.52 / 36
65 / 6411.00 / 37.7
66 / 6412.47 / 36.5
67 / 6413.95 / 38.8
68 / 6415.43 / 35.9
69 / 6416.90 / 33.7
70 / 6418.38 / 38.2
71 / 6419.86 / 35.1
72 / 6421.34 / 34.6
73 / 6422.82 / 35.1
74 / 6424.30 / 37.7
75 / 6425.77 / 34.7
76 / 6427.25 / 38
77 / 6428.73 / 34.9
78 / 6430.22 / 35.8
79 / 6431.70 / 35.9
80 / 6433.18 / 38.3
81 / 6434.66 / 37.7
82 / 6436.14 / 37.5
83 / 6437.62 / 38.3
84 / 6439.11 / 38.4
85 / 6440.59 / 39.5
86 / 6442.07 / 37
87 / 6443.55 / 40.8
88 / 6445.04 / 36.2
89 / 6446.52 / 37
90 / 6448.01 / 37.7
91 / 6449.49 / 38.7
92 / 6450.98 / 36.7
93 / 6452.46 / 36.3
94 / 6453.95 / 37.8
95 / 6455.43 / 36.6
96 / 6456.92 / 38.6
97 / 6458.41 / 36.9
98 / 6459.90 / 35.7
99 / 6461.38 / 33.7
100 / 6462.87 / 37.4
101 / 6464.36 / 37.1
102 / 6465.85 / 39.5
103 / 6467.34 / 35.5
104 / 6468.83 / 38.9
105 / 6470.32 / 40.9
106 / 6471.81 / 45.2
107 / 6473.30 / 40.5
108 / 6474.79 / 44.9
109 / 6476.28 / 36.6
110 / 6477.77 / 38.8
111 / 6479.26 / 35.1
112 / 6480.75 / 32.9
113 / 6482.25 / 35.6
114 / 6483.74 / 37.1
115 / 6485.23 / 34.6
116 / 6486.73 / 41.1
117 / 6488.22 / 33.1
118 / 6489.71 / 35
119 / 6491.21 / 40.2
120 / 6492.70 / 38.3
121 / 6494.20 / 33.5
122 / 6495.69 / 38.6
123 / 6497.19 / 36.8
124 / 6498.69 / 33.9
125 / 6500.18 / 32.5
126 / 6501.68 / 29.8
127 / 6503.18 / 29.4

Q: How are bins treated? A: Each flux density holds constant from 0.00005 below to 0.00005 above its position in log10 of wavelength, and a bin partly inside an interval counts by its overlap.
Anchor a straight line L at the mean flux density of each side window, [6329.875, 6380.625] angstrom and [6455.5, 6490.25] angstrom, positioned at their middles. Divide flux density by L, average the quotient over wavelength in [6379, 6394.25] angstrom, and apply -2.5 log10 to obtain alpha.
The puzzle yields -0.075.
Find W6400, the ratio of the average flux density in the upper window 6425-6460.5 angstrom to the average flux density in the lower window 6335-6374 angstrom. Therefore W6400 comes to 1.06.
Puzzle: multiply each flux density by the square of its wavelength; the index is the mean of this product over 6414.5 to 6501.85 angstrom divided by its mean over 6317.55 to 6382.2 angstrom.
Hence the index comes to 1.08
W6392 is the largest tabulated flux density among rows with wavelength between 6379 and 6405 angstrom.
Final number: 43.5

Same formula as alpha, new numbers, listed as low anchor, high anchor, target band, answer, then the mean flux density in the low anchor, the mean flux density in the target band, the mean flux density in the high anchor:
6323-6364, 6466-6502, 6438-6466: -0.025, 34.4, 37.4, 37.2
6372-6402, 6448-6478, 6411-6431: 0.062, 38.2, 36.1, 38.3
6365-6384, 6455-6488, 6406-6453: 0.025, 37.5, 36.8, 37.8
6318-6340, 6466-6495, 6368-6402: -0.096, 32.9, 37.9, 37.8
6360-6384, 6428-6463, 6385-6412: 0.015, 38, 37.2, 37.2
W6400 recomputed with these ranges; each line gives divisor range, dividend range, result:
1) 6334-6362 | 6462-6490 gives 1.10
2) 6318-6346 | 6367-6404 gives 1.14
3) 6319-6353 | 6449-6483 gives 1.12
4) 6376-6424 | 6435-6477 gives 1.02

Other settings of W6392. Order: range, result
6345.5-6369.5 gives 42.2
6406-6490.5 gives 45.2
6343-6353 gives 40.5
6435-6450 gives 40.8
